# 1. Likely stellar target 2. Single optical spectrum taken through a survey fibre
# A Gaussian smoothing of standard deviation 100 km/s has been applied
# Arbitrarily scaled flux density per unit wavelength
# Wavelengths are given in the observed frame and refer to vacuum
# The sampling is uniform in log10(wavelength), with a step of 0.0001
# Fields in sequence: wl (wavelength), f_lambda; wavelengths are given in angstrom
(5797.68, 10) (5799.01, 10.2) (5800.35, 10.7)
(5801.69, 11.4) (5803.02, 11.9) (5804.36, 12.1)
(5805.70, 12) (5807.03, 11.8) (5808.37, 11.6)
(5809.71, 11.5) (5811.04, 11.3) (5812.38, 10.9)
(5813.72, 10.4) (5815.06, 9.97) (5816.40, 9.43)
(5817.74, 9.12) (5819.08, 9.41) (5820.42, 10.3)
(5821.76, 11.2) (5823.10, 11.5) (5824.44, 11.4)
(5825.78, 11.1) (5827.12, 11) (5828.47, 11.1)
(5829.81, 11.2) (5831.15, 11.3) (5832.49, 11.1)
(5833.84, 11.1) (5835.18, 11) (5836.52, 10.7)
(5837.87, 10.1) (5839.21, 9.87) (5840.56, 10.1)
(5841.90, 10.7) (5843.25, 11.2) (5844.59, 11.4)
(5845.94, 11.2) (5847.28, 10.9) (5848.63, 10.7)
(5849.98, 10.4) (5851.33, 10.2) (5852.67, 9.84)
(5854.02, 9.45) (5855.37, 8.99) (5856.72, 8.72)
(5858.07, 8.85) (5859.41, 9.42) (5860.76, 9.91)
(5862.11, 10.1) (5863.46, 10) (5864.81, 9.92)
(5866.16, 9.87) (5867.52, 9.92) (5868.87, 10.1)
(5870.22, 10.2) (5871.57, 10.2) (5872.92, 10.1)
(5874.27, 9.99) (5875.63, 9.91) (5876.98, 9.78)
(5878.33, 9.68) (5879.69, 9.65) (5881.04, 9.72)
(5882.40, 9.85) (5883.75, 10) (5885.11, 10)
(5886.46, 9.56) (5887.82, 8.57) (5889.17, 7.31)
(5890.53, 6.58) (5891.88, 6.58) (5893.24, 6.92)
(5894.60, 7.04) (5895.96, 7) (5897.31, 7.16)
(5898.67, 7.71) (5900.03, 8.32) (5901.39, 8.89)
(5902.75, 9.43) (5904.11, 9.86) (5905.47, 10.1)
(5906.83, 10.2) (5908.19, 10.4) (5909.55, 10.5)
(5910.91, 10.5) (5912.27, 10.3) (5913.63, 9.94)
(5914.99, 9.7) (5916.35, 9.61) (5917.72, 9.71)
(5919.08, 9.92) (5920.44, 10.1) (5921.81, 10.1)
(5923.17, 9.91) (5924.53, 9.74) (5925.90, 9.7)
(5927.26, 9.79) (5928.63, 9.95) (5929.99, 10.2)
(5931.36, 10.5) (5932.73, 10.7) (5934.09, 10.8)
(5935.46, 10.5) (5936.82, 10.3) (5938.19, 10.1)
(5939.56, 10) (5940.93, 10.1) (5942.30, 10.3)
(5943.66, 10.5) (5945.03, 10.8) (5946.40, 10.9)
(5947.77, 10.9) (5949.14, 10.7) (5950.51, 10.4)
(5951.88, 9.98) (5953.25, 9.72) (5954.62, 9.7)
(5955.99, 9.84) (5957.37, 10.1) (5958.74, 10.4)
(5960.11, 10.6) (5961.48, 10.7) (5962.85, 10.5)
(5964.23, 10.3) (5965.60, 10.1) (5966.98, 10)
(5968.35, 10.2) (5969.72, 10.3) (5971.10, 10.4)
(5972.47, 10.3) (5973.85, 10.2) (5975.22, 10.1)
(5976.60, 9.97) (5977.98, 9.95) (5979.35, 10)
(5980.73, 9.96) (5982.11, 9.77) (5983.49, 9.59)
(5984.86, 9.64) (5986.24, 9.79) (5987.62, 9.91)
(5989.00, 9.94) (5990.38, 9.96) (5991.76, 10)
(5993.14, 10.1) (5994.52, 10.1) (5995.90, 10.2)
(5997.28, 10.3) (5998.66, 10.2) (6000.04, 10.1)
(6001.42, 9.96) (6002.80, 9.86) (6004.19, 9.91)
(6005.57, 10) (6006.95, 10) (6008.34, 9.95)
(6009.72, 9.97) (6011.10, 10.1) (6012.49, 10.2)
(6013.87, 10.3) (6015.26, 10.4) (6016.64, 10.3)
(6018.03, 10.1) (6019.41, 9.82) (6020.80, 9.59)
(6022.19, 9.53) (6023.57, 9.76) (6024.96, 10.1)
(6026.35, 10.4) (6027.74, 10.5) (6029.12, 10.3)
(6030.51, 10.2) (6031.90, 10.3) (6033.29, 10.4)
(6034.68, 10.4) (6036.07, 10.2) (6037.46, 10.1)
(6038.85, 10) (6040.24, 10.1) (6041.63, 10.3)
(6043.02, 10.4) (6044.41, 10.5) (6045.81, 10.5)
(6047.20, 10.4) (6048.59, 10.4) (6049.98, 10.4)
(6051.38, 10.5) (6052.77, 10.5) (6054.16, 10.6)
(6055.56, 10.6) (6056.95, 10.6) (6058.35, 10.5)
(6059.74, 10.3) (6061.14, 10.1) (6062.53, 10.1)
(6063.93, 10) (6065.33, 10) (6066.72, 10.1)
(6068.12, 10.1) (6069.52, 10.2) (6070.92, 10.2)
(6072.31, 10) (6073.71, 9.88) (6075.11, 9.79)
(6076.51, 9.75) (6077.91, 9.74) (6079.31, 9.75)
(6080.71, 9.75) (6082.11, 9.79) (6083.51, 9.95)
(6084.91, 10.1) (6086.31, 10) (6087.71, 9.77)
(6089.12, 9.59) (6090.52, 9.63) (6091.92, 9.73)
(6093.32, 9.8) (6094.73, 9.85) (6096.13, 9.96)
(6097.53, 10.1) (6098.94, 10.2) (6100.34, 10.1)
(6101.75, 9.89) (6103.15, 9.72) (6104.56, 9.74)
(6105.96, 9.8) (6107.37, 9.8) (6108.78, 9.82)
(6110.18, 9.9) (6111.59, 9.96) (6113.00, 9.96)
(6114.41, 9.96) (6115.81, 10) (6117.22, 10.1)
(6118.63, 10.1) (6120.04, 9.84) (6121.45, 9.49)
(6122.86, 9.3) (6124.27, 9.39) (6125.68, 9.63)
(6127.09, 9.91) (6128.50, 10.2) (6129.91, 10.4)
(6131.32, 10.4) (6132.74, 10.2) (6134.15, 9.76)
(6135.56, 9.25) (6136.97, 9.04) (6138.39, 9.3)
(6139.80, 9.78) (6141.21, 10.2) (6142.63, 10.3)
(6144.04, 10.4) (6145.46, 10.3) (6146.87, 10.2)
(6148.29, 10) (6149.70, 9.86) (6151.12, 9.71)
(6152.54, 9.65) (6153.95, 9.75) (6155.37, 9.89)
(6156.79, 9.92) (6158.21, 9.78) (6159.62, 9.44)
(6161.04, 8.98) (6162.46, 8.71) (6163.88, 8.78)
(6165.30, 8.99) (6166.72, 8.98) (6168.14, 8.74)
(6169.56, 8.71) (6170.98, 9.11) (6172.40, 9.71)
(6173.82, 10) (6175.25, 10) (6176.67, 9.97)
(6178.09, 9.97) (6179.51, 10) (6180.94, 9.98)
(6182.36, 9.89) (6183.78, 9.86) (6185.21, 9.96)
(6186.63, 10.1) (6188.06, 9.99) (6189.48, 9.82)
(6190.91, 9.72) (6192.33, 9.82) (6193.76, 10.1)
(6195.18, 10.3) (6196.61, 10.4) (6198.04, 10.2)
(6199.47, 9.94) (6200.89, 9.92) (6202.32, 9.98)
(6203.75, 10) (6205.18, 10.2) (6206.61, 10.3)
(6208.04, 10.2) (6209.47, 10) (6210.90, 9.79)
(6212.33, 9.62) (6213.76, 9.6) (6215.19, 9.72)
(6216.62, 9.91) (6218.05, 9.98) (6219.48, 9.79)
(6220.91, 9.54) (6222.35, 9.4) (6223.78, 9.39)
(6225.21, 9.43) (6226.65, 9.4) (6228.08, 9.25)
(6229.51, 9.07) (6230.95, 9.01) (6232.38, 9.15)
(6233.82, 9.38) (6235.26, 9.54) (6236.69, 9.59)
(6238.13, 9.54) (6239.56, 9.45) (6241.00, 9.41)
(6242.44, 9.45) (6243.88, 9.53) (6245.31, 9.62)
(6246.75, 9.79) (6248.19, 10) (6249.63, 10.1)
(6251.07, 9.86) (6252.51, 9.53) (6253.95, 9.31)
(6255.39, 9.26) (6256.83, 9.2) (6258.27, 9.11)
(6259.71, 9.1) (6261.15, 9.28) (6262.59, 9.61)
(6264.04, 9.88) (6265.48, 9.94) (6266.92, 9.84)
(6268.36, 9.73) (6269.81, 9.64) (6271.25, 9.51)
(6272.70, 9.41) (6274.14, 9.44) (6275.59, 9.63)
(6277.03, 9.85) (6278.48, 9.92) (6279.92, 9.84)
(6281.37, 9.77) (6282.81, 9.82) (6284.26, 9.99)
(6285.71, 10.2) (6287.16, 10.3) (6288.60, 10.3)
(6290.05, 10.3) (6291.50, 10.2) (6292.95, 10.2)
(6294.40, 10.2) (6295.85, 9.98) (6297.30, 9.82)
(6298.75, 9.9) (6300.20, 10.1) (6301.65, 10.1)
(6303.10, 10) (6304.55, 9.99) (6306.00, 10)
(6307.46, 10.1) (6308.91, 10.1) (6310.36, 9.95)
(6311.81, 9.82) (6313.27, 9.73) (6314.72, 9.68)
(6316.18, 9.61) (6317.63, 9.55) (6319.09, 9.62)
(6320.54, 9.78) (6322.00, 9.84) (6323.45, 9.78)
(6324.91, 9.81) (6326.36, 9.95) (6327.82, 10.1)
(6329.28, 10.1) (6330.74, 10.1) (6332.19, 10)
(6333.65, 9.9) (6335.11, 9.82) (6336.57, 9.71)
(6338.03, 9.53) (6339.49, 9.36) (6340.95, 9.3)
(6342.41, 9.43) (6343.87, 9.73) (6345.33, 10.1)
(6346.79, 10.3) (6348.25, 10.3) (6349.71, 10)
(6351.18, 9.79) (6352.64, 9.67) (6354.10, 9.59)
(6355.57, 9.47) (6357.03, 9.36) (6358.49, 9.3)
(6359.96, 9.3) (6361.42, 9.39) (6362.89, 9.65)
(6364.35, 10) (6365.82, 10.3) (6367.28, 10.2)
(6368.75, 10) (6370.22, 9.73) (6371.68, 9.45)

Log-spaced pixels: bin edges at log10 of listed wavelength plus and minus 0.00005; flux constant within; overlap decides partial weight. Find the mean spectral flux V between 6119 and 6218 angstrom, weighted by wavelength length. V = 9.79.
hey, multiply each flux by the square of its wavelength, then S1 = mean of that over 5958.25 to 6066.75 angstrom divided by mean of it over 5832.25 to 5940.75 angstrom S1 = 1.1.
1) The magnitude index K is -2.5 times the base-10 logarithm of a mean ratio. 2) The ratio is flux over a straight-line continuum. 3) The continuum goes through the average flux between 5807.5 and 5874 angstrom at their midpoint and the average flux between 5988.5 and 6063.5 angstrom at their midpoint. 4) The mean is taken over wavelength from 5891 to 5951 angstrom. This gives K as 0.07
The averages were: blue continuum 10.4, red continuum 10.2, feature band 9.69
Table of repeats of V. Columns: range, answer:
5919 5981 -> 10.2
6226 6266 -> 9.48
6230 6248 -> 9.46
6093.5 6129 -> 9.86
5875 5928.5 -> 9.23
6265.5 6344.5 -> 9.86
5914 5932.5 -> 9.93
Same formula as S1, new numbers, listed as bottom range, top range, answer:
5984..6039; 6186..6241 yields 1.03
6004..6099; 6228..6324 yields 1.04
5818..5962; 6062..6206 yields 1.07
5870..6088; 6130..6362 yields 1.07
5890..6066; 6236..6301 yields 1.07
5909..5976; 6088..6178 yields 1.02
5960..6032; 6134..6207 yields 1.03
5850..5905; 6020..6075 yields 1.18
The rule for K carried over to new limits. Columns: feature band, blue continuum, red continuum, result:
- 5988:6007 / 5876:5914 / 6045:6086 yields -0.04 mag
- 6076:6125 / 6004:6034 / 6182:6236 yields 0.01 mag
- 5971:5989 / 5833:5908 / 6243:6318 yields -0.04 mag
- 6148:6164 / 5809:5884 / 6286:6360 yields 0.05 mag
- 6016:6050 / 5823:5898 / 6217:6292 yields -0.05 mag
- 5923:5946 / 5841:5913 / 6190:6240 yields -0.08 mag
